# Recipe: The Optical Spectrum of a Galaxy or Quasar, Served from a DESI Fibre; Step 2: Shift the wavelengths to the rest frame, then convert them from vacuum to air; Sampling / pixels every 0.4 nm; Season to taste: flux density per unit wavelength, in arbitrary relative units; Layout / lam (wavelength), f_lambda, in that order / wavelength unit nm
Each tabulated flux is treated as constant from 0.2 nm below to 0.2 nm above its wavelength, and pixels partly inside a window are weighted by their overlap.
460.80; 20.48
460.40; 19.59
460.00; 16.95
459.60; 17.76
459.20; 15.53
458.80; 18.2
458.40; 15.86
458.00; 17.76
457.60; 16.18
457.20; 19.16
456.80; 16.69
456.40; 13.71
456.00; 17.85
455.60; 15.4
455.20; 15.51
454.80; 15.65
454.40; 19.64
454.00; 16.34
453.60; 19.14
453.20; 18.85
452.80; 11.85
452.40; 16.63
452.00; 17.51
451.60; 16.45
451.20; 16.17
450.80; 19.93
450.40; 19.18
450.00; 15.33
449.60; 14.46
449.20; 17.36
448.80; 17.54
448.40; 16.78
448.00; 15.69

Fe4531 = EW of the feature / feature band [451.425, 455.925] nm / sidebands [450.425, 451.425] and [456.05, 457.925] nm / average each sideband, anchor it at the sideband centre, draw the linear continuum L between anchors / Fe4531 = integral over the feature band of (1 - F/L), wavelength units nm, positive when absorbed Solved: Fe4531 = 0.21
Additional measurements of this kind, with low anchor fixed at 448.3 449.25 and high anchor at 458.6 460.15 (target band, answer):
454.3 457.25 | 0.118 nm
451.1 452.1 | 0.031 nm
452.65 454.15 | 0.042 nm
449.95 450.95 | -0.073 nm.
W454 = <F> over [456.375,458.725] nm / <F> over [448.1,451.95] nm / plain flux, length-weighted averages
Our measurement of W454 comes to 1.0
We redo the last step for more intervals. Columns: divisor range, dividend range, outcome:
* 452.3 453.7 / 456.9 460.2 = 1.04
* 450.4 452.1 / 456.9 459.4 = 0.97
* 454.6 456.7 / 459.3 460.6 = 1.14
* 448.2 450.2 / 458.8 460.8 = 1.09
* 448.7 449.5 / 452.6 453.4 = 0.90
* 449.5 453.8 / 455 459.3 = 0.98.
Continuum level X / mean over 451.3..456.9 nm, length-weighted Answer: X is 16.5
